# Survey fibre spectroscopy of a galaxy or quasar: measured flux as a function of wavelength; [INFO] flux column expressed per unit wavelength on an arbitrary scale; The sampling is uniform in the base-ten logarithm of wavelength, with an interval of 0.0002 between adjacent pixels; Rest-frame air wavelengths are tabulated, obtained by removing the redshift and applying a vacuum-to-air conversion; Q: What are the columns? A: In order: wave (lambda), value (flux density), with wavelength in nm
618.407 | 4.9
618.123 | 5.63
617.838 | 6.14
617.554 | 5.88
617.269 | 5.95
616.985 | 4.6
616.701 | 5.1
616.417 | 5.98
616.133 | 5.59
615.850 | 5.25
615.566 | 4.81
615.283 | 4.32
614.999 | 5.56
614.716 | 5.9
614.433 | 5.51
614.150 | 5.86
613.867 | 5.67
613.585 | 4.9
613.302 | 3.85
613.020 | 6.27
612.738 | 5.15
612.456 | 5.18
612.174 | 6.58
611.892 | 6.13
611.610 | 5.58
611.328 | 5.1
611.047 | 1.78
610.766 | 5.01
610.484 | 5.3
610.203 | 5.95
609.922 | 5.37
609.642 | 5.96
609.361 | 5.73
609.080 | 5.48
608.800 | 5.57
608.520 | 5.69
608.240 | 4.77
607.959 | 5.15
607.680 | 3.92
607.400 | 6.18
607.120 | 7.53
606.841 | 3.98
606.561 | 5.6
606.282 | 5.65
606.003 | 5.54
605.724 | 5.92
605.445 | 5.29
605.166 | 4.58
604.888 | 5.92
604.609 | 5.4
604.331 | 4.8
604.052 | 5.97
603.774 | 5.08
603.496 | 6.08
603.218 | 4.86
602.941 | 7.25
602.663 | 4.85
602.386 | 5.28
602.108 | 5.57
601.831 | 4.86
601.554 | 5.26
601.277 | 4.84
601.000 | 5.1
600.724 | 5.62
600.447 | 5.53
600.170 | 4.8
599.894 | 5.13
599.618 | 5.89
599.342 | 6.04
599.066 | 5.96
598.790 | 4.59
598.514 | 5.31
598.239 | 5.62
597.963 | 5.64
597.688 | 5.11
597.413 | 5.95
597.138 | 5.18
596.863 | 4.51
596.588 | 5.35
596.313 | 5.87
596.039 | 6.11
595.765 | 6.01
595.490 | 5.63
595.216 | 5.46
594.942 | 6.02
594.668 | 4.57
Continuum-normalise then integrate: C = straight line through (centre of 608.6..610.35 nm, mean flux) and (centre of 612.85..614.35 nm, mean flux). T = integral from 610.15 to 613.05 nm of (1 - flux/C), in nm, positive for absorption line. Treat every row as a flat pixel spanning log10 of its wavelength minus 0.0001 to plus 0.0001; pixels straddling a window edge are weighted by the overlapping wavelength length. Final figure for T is 0.14 nm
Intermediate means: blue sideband 5.68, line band 5.22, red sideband 5.32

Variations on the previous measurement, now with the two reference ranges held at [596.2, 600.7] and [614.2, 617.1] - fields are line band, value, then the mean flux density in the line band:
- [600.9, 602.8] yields 0.097 nm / 5.11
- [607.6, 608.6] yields 0.084 nm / 4.89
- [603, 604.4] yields -0.032 nm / 5.49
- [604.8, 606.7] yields -0.047 nm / 5.49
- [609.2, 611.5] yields 0.125 nm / 5.03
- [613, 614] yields 0.050 nm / 5.04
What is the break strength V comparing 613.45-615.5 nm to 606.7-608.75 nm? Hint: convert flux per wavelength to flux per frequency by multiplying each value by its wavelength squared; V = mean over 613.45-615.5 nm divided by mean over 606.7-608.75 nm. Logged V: 1.03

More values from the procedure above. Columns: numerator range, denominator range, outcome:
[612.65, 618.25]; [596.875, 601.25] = 1.06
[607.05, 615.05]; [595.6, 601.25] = 1.03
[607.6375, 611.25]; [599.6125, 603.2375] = 0.98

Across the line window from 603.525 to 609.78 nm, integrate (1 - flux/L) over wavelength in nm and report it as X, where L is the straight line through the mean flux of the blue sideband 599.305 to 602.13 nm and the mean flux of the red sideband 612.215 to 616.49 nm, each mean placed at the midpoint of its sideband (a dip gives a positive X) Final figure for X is -0.16 nm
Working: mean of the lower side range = 5.3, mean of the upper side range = 5.34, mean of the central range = 5.45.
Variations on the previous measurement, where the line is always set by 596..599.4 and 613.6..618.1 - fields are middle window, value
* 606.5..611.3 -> 0.205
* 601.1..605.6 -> 0.070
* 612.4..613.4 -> 0.055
